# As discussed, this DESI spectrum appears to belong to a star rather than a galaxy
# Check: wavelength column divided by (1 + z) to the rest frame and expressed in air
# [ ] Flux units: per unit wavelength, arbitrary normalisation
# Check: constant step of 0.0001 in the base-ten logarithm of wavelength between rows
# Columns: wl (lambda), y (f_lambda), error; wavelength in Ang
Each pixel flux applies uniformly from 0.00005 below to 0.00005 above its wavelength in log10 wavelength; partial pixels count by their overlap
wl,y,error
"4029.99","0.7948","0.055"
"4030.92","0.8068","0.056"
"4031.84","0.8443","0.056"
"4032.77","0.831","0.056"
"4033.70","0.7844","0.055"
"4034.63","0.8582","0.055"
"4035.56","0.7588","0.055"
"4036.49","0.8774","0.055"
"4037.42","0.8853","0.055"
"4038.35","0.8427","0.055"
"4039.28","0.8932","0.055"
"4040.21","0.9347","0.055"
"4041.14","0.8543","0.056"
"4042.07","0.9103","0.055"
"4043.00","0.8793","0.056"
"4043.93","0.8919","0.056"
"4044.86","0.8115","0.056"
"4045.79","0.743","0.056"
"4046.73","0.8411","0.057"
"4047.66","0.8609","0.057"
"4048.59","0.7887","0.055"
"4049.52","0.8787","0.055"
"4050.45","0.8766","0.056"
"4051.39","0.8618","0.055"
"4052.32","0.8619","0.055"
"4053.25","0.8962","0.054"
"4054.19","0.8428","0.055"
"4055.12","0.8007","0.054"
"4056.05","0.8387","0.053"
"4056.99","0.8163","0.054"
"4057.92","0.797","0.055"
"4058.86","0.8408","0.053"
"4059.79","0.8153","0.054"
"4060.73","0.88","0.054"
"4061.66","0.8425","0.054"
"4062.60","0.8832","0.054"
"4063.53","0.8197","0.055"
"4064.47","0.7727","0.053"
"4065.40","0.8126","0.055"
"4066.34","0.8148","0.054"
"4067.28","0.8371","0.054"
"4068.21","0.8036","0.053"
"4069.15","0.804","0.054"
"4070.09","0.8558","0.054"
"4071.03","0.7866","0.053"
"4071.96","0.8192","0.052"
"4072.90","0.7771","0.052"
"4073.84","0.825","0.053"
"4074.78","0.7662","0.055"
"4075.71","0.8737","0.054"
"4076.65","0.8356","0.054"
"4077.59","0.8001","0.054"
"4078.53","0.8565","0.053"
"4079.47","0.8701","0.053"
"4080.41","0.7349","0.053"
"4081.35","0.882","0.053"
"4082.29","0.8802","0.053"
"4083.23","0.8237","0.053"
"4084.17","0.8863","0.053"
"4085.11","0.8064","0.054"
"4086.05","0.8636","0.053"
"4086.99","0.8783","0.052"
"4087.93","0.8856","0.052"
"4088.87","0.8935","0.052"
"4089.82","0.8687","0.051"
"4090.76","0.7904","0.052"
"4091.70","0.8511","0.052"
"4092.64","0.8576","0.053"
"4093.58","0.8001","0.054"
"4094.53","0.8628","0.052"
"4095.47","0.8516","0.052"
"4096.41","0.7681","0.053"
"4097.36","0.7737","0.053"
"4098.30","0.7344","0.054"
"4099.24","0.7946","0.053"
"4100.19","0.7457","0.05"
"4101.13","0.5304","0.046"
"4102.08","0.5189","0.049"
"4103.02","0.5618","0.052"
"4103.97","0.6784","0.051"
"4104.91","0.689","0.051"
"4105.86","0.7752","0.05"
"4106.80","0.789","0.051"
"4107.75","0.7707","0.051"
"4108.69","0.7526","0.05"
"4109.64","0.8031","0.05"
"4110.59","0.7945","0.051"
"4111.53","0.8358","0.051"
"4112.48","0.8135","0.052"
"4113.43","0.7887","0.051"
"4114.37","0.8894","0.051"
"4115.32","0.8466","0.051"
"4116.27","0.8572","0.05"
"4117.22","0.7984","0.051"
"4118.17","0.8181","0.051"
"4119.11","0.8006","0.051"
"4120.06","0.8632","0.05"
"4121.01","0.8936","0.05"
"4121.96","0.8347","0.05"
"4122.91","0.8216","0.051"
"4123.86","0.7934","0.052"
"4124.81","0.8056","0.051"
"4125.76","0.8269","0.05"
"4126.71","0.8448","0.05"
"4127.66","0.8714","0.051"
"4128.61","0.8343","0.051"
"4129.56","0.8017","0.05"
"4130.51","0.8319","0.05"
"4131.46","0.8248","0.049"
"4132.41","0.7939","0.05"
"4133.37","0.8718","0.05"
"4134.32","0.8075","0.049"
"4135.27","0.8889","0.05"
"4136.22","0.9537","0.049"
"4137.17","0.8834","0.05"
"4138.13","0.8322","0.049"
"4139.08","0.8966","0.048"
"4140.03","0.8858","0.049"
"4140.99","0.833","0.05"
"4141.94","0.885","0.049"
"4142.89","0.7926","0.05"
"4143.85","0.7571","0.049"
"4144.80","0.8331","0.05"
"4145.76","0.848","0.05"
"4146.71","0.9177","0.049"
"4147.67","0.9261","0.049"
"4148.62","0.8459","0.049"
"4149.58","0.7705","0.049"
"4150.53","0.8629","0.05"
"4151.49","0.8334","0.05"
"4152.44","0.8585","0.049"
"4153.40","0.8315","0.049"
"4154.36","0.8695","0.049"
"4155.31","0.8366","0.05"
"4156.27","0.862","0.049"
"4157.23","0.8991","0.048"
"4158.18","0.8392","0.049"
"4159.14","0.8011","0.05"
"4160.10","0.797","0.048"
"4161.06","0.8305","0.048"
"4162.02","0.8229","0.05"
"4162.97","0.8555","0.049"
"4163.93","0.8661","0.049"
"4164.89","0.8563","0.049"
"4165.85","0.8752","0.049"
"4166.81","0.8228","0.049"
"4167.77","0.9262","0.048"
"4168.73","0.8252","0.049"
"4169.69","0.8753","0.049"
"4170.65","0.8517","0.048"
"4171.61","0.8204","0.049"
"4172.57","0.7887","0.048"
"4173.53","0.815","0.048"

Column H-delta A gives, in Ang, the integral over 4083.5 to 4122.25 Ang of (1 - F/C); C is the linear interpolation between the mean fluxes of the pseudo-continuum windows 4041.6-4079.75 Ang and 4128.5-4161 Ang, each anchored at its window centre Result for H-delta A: 2.1 Ang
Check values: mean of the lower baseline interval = 0.834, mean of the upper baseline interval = 0.847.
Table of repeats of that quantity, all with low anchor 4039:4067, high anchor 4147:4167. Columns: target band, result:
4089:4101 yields 0.6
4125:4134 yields 0.2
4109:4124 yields 0.3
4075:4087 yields 0.0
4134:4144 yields -0.2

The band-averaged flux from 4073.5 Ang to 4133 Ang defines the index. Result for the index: 0.807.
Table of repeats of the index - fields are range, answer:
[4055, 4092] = 0.832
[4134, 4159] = 0.855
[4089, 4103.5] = 0.757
